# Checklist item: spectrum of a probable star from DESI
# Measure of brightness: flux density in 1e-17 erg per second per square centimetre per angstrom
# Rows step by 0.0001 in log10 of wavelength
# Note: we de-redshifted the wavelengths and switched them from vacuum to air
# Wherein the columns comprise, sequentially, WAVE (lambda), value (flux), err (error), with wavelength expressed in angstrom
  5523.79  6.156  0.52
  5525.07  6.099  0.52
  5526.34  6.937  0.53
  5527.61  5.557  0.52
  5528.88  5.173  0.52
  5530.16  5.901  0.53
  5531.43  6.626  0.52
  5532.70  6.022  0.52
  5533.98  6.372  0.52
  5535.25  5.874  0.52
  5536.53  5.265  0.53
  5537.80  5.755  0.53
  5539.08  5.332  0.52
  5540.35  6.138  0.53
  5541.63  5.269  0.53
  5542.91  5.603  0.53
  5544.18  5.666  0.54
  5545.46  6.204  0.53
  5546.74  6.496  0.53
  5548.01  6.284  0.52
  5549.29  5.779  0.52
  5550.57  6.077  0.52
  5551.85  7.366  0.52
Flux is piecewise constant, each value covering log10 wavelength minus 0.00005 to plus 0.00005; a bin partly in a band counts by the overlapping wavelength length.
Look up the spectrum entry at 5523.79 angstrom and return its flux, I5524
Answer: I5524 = 6.156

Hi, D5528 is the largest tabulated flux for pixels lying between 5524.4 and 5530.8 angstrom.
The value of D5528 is 6.937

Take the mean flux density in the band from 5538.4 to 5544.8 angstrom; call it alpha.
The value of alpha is 5.6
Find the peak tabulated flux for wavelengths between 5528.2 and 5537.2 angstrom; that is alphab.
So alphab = 6.626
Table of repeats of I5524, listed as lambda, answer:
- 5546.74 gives 6.496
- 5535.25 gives 5.874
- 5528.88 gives 5.173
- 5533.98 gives 6.372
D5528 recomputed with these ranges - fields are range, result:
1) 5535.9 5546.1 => 6.204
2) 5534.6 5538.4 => 5.874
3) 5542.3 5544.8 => 5.666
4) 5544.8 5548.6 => 6.496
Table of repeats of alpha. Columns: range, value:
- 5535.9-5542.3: 5.55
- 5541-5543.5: 5.42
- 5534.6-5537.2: 5.59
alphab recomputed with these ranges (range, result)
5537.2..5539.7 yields 5.755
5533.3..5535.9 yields 6.372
